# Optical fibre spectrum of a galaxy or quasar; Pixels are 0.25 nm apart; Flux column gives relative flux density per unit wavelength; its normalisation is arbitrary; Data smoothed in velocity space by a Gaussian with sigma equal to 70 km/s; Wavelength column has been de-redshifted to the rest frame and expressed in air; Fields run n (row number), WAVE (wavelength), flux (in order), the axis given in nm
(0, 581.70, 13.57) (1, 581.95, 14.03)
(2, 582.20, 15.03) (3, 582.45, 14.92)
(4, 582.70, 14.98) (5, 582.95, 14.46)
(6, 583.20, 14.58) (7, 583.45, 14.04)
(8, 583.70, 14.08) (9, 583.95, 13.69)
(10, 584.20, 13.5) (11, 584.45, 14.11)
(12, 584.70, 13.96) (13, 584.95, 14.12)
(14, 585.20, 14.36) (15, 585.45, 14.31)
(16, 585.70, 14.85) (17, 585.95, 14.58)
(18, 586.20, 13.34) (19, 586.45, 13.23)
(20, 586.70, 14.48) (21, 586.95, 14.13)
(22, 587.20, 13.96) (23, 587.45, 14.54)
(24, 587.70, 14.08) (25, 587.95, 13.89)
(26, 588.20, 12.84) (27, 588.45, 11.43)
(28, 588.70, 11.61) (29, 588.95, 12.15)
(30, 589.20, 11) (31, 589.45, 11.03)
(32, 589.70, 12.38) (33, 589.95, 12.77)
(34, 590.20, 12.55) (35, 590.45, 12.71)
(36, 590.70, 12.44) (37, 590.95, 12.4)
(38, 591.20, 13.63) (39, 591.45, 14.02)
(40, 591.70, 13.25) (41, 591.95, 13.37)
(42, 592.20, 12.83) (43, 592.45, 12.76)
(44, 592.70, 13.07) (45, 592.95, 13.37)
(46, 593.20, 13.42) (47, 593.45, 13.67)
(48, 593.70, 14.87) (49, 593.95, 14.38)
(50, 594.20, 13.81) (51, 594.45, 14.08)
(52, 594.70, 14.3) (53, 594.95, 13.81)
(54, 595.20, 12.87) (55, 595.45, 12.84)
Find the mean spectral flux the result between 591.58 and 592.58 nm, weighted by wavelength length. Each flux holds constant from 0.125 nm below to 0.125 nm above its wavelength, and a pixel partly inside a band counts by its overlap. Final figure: 13.1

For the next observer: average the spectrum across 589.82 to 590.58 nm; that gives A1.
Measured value 12.7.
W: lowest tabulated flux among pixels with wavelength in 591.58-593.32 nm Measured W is 12.76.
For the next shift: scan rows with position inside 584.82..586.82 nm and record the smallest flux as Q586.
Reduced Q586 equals 13.23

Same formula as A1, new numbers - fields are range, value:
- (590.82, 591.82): 13.3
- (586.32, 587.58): 14.1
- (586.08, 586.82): 13.7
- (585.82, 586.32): 14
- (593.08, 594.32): 14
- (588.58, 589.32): 11.6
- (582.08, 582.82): 15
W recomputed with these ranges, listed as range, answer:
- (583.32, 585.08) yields 13.5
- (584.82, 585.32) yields 14.12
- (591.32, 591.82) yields 13.25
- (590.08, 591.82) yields 12.4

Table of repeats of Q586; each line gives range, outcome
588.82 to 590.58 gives 11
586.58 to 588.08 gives 13.89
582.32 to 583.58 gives 14.04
